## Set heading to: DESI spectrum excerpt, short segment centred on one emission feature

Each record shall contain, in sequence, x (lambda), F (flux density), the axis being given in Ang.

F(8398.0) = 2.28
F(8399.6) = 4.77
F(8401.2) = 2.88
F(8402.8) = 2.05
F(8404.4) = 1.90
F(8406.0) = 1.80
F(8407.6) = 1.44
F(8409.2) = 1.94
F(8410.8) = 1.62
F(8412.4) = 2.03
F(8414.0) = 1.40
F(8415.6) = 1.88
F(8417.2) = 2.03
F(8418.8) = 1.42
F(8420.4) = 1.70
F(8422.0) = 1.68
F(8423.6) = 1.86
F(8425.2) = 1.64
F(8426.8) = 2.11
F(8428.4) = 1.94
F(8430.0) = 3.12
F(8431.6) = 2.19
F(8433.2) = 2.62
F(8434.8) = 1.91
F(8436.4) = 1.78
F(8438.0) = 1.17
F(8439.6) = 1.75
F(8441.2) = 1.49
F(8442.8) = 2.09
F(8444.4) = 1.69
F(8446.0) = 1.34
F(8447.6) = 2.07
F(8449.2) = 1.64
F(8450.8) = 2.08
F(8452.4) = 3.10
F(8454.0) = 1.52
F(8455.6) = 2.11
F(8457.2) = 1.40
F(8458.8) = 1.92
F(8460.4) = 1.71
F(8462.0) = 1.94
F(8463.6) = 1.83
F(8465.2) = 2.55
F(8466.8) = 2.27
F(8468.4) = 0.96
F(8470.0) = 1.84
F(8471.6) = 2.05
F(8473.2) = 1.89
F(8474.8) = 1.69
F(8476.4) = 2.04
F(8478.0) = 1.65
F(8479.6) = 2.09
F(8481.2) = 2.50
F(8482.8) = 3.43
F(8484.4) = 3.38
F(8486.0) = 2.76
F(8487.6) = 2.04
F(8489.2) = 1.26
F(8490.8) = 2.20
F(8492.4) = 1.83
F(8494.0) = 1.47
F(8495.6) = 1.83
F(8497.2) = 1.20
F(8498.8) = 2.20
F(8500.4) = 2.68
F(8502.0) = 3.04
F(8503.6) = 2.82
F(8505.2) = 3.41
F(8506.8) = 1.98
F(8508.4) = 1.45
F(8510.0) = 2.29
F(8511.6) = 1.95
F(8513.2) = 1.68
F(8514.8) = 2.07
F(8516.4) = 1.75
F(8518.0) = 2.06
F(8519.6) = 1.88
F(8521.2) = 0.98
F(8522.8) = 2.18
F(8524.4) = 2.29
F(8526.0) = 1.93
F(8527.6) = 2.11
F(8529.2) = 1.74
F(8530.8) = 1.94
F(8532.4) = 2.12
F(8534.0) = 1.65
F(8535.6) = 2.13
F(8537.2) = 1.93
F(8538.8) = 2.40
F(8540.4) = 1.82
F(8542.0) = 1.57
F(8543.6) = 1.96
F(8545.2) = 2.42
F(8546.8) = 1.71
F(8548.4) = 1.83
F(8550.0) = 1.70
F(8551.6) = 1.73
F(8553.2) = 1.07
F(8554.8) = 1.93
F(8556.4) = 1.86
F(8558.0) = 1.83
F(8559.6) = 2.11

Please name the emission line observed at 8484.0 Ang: [S II] 6716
